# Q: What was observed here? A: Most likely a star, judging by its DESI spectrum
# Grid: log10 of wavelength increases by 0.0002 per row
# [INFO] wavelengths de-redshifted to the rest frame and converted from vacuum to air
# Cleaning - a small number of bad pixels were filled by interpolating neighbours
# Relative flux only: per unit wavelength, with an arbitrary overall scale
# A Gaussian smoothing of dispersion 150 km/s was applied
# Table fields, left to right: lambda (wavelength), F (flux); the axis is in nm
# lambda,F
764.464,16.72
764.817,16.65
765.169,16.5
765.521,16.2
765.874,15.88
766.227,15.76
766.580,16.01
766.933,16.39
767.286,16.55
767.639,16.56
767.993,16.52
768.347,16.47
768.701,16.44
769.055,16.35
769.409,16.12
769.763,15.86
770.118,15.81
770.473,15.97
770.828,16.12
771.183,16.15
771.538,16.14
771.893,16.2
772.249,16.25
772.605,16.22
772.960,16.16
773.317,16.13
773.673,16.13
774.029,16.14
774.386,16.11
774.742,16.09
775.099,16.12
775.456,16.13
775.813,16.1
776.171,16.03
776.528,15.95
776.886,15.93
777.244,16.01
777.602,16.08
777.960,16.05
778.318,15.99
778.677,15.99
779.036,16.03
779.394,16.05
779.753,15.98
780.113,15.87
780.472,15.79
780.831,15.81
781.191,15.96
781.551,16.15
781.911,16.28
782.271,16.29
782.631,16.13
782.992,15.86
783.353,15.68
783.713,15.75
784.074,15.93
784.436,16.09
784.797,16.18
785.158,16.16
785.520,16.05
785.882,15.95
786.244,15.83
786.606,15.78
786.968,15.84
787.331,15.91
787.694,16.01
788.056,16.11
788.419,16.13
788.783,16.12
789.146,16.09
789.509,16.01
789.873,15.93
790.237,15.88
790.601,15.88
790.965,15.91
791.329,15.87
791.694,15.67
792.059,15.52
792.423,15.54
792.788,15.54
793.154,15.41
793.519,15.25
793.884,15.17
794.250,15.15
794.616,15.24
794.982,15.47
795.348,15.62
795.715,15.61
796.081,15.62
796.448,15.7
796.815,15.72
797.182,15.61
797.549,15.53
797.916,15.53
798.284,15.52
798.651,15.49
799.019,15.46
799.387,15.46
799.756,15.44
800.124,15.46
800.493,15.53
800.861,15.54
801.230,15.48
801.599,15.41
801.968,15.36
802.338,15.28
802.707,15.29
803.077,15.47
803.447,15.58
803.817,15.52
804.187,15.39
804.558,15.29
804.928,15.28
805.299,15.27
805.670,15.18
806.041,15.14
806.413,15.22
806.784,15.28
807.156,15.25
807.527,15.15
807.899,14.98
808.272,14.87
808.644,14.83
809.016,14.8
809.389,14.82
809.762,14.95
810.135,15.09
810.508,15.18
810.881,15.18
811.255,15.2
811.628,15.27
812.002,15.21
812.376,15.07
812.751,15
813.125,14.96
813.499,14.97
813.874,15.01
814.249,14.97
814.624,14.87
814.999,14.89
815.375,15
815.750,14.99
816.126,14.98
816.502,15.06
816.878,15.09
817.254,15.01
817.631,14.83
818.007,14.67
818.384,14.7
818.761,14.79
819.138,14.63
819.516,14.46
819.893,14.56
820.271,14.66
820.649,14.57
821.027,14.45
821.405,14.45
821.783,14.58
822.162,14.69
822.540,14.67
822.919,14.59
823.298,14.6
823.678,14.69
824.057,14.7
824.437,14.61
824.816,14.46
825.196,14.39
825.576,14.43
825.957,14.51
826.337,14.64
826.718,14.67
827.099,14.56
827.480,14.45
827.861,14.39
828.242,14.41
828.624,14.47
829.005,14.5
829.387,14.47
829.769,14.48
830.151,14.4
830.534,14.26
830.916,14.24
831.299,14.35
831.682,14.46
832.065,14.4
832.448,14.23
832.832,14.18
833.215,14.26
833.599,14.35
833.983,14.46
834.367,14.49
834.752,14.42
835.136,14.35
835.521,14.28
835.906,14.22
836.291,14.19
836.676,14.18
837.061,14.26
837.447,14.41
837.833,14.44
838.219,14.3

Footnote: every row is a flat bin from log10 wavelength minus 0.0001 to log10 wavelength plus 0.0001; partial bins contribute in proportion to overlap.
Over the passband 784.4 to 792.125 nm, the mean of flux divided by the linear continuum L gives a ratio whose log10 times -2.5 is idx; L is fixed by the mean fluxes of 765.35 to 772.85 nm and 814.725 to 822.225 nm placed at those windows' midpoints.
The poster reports -0.02 mag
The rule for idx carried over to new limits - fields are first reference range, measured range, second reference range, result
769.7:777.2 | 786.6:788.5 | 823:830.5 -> -0.02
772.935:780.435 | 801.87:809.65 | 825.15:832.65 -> 0.00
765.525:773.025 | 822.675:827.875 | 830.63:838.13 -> 0.00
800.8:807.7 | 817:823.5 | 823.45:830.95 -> 0.01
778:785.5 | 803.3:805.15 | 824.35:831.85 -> -0.01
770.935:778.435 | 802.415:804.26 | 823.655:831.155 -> -0.02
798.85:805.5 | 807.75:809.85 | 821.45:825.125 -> 0.02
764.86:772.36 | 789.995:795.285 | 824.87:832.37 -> 0.00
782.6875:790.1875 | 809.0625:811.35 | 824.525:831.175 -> 0.00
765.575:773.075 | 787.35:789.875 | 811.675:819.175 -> -0.03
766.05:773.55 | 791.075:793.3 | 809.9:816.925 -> 0.00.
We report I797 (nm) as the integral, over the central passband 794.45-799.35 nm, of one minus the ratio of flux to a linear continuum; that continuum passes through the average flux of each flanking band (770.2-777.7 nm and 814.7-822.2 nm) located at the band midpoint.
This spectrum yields -0.04 nm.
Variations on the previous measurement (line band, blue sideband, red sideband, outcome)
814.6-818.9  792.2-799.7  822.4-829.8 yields -0.024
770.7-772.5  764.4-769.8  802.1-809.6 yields 0.001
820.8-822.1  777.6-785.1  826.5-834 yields 0.015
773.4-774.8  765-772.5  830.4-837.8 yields -0.006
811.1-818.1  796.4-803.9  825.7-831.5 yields -0.020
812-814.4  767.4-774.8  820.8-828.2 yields -0.018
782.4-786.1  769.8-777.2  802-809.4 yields -0.044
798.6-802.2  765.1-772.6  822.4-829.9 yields -0.042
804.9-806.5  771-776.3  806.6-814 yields -0.002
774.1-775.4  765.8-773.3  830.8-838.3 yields -0.006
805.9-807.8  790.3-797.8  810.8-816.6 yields 0.002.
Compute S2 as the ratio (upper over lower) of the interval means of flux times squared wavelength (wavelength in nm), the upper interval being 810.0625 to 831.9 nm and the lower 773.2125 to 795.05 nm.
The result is 1.01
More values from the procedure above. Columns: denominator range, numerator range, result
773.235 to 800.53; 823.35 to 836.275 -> 1.01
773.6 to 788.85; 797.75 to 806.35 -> 1.01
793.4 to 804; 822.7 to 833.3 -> 1.00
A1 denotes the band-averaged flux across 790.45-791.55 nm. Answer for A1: 15.9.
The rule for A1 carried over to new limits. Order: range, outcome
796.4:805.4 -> 15.5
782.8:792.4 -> 15.9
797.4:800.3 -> 15.5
